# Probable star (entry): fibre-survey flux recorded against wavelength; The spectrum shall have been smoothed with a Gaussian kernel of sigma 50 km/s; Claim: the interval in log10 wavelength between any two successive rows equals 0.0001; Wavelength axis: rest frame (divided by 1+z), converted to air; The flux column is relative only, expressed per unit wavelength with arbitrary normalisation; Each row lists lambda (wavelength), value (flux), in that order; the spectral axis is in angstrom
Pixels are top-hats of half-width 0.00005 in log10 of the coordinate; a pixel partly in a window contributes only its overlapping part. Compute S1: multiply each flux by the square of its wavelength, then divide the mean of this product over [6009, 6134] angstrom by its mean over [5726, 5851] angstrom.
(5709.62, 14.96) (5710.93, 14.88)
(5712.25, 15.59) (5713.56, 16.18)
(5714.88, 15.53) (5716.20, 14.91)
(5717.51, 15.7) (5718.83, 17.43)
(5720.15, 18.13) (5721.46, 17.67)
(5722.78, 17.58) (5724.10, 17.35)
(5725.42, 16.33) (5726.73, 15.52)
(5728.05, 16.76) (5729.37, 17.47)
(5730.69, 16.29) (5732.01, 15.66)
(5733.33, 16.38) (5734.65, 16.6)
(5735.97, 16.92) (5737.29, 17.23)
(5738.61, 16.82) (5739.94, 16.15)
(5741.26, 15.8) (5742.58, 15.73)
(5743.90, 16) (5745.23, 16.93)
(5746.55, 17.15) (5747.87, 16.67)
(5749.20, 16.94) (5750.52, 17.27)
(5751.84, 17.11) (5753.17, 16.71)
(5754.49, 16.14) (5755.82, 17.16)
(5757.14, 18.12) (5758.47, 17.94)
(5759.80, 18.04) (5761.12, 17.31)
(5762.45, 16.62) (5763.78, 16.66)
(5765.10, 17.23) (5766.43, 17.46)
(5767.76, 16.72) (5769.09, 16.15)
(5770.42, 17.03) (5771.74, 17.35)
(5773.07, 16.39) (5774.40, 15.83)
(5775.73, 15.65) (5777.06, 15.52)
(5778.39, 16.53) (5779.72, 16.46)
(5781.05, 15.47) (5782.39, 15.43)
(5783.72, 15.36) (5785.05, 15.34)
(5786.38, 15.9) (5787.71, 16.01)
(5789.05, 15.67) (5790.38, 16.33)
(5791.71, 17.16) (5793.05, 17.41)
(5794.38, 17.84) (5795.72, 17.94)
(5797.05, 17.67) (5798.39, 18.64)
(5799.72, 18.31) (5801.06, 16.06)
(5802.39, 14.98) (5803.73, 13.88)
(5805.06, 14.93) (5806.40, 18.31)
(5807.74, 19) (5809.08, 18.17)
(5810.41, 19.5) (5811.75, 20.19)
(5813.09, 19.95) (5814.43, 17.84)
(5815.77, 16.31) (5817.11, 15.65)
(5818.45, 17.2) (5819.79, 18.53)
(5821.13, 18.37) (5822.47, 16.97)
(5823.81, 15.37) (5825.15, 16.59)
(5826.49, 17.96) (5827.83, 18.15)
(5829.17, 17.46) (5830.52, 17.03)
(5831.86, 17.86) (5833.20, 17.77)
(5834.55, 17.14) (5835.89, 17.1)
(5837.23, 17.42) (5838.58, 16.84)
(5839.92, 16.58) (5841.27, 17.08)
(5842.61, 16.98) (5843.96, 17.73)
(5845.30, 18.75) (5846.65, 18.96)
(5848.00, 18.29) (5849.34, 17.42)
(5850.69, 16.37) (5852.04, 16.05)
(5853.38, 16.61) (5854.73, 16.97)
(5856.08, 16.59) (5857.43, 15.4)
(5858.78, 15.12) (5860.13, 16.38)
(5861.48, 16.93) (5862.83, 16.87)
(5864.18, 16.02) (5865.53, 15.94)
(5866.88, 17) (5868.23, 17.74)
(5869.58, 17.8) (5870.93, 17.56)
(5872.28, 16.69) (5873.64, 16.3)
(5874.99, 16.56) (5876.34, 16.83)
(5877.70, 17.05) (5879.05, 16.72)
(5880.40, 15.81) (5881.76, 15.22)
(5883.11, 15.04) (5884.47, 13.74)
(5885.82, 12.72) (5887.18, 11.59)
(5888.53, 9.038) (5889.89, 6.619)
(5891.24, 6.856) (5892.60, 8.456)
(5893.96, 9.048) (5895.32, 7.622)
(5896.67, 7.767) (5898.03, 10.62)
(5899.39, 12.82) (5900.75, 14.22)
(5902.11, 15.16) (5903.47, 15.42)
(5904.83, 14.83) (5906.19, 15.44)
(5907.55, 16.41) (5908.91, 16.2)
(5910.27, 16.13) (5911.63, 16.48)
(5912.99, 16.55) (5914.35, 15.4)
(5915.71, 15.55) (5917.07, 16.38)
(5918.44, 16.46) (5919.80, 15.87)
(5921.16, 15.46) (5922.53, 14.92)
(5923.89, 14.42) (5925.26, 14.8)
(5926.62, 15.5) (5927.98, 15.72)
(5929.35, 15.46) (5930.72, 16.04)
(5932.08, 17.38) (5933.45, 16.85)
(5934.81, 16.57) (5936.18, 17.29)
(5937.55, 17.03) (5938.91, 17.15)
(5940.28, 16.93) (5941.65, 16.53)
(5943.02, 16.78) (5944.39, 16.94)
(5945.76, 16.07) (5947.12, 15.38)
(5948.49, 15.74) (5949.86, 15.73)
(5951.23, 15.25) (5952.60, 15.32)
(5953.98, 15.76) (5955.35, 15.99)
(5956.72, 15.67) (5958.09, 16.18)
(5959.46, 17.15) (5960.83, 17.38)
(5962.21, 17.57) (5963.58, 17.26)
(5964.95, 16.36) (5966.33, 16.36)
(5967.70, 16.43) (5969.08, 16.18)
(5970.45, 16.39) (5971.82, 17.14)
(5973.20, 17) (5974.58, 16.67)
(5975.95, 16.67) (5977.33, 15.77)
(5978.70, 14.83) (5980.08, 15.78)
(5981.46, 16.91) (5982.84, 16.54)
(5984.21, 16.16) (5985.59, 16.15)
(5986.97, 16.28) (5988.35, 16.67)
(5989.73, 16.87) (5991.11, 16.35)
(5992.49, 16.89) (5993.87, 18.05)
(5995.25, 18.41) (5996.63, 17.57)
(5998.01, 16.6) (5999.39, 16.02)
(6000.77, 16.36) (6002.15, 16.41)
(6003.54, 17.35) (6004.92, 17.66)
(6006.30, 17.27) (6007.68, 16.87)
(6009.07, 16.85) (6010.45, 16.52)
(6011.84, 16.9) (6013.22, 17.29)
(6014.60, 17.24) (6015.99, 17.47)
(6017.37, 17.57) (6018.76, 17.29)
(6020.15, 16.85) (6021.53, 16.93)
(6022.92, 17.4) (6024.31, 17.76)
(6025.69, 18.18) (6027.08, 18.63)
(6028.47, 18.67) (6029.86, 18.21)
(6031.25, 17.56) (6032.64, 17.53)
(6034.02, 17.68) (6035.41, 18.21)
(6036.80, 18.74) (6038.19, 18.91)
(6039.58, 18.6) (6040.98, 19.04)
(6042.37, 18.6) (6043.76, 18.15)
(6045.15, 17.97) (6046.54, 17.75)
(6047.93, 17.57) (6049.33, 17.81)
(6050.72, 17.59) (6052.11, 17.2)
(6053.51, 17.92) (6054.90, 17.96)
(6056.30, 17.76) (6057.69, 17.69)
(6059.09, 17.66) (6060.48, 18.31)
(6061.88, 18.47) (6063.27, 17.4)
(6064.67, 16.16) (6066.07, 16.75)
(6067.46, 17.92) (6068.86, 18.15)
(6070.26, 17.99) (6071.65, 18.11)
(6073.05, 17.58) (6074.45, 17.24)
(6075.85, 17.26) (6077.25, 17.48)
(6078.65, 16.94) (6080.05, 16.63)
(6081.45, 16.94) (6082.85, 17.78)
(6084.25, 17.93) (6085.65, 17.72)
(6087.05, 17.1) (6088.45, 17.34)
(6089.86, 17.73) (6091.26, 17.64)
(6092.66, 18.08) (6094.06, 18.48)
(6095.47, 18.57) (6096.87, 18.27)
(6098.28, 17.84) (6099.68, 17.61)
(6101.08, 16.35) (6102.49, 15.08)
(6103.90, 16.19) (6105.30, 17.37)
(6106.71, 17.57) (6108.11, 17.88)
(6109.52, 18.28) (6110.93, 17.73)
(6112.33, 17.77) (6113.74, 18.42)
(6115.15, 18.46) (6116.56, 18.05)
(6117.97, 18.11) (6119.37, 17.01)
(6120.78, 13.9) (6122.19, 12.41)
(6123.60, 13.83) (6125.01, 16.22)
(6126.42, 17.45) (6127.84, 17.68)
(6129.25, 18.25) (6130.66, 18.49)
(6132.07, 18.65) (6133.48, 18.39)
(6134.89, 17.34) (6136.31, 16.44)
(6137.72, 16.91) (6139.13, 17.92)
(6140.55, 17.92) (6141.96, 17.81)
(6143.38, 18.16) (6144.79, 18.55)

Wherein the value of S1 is 1.1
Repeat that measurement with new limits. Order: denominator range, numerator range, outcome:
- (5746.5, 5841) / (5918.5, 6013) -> 1.02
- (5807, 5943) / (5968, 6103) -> 1.15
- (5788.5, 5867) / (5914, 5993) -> 0.99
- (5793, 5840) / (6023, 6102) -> 1.11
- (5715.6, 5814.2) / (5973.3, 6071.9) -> 1.13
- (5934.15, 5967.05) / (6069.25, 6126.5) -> 1.10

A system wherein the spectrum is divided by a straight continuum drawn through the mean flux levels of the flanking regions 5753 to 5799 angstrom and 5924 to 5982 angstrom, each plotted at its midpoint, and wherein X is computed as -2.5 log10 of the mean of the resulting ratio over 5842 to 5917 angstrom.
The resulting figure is 0.103 mag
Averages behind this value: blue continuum 16.7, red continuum 16.3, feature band 15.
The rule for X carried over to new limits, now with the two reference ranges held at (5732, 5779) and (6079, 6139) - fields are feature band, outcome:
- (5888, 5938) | 0.20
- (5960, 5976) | 0.02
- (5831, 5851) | -0.04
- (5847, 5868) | 0.02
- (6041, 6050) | -0.05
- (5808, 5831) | -0.06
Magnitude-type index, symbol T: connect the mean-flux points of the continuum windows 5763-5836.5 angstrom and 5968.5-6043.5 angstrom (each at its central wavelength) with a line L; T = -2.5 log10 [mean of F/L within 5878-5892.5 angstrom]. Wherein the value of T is 0.36 mag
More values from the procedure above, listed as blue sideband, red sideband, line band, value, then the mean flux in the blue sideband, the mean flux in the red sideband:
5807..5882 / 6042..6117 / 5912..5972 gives 0.08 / 17.2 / 17.6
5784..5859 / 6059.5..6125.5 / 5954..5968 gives 0.04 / 17.2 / 17.3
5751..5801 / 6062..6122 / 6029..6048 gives -0.06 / 16.8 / 17.4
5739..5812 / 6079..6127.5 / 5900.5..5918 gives 0.08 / 16.8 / 17.2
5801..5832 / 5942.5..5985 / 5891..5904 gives 0.47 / 17.4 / 16.3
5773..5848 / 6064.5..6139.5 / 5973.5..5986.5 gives 0.07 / 17.1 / 17.3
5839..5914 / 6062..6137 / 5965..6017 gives -0.03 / 15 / 17.3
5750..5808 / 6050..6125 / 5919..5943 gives 0.06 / 16.7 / 17.3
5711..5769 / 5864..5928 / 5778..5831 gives -0.09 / 16.7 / 14.4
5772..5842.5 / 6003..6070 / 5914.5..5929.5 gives 0.12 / 17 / 17.7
